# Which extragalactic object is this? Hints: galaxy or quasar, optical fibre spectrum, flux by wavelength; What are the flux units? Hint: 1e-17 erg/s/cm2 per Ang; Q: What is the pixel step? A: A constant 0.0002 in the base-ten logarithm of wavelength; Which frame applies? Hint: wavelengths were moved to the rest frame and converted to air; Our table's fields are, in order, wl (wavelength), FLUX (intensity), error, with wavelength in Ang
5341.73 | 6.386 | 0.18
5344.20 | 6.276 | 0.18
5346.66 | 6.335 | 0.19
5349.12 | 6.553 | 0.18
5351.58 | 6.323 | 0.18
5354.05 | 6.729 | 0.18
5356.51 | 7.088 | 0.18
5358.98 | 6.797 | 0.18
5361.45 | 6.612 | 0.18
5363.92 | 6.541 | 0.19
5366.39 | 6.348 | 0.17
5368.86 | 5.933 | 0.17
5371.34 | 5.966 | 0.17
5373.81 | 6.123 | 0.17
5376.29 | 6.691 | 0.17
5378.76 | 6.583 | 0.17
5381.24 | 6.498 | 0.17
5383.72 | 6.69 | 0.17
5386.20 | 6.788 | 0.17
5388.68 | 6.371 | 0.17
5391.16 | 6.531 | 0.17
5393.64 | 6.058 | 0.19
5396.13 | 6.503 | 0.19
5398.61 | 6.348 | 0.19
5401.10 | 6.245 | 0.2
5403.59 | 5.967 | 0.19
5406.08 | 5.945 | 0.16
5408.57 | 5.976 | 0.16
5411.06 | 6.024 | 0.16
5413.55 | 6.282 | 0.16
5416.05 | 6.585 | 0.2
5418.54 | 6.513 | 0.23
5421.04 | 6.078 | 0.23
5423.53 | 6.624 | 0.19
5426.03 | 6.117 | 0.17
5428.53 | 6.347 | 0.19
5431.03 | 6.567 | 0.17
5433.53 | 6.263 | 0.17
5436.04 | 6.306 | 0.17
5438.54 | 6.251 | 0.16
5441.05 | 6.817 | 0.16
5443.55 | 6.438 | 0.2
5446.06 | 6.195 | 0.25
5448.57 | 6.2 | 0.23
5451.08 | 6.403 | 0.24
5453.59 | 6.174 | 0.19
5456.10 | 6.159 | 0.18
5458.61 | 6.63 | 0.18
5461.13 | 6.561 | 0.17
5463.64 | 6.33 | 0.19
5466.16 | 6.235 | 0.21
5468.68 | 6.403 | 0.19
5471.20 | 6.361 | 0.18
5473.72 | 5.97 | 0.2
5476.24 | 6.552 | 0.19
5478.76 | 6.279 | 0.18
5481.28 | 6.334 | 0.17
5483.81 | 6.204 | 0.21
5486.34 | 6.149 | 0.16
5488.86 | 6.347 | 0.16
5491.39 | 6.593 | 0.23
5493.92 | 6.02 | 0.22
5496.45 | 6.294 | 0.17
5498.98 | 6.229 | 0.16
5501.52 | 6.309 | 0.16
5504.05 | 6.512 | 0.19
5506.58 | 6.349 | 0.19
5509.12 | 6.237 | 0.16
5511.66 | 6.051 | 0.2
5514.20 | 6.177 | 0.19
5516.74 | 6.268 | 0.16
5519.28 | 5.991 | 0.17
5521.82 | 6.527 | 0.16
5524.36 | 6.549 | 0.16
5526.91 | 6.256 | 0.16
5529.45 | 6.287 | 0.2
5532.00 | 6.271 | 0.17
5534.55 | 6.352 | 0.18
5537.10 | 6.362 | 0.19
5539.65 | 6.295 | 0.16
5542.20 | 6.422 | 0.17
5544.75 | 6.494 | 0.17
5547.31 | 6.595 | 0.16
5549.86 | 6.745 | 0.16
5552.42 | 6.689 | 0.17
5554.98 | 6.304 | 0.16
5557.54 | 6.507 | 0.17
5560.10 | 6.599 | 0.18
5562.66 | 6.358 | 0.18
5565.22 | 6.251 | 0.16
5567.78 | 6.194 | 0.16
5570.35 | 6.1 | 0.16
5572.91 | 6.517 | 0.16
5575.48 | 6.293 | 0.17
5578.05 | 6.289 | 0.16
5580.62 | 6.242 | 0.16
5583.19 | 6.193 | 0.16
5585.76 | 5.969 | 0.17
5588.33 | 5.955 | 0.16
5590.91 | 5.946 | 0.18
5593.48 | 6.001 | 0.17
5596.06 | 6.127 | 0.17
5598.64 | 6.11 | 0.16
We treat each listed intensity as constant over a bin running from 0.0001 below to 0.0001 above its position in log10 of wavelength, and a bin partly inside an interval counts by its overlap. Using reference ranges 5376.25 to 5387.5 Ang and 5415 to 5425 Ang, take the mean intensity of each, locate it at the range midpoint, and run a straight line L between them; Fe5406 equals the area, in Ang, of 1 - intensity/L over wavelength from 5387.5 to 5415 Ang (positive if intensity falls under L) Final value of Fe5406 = 1.4 Ang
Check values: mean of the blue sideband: 6.65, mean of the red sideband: 6.44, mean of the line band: 6.21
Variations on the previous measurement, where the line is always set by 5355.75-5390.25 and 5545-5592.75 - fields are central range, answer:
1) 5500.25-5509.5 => 0.0 Ang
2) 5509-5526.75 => 0.3 Ang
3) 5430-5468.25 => 0.3 Ang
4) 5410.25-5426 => 0.3 Ang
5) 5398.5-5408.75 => 0.6 Ang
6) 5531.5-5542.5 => 0.0 Ang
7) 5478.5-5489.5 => 0.2 Ang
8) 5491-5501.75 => 0.2 Ang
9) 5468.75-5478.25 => 0.1 Ang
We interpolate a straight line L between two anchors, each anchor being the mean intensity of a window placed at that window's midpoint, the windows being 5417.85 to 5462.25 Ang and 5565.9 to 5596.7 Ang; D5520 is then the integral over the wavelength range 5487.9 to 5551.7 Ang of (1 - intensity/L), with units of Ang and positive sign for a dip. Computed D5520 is -1.0 Ang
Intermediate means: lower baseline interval 6.37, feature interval 6.34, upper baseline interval 6.15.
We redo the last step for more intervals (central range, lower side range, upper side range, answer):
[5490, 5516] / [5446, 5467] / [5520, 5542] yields 0.3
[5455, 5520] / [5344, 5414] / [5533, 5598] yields 0.5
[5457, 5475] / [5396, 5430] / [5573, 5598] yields -0.4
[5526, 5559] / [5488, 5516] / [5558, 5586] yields -0.8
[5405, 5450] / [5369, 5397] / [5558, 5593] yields 0.4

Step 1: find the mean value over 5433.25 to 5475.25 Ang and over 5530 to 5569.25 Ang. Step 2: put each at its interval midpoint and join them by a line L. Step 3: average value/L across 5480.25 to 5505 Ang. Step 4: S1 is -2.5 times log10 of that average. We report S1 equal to 0.01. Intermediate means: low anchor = 6.34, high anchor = 6.42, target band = 6.29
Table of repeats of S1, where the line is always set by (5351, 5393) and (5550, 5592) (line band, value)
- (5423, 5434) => 0.01 mag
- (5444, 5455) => 0.03 mag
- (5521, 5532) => -0.01 mag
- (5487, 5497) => 0.01 mag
